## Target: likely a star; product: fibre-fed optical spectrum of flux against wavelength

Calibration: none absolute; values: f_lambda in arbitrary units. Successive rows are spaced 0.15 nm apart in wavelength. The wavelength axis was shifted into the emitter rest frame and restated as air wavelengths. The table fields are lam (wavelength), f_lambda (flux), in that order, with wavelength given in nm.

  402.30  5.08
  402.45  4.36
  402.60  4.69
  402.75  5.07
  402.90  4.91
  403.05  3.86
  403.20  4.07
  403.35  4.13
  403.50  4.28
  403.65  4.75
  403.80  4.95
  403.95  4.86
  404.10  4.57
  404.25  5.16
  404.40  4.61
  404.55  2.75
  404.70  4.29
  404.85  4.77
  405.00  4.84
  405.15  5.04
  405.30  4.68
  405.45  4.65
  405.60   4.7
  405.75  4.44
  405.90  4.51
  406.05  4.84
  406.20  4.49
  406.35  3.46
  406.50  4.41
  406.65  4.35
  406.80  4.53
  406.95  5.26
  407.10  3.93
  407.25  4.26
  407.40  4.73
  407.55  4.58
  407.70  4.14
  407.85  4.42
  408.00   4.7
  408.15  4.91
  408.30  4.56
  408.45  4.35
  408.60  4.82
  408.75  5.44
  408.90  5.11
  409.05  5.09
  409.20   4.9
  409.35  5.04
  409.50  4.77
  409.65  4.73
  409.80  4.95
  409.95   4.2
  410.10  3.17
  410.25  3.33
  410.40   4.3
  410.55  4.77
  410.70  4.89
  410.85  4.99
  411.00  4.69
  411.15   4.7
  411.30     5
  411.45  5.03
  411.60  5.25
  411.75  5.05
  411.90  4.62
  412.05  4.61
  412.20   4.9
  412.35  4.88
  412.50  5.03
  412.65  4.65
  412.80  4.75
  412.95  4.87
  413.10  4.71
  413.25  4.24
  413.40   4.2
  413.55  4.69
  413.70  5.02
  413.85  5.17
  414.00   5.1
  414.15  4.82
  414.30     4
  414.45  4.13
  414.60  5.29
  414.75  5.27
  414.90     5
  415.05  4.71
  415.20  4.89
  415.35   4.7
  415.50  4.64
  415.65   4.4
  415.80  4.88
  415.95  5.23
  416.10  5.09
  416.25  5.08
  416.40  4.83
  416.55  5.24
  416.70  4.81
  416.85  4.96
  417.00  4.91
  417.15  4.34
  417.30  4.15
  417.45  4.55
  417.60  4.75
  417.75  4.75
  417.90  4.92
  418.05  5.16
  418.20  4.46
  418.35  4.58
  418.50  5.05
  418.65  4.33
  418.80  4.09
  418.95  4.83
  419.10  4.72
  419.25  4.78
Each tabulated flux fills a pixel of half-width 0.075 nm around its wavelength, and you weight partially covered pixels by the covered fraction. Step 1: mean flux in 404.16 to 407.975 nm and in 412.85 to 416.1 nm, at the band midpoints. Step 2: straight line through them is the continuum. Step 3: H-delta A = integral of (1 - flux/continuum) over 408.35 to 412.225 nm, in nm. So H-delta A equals -0.08 nm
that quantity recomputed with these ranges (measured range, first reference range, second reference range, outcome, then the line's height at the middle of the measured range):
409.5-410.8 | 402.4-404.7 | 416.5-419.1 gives 0.067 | 4.57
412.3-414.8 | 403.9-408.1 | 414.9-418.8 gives -0.033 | 4.69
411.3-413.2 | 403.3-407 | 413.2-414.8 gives -0.072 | 4.68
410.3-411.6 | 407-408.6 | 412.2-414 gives -0.039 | 4.65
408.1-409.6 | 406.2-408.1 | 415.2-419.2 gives -0.144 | 4.47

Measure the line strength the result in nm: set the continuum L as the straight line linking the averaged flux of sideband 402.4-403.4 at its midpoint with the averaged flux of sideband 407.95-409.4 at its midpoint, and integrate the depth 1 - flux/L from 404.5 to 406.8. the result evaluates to 0.11 nm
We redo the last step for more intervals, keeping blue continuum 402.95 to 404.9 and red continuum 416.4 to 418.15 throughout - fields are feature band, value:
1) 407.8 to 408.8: -0.05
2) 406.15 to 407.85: 0.04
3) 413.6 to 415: -0.05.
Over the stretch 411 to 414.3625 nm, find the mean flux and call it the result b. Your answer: 4.79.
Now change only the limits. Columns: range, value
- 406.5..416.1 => 4.7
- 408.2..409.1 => 4.89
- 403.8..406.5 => 4.52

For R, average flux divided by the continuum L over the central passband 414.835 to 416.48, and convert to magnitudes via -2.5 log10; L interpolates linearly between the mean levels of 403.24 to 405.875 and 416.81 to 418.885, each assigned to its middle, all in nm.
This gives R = -0.05 mag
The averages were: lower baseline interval 4.55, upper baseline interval 4.64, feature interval 4.86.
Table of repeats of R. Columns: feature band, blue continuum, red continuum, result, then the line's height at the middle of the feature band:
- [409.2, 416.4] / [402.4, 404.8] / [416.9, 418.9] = -0.04 mag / 4.57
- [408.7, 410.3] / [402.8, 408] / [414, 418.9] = -0.01 mag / 4.58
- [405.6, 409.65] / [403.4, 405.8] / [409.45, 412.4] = 0.00 mag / 4.61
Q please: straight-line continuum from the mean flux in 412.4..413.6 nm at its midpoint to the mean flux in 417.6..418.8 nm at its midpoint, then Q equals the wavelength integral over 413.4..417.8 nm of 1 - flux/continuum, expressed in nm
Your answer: -0.11 nm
